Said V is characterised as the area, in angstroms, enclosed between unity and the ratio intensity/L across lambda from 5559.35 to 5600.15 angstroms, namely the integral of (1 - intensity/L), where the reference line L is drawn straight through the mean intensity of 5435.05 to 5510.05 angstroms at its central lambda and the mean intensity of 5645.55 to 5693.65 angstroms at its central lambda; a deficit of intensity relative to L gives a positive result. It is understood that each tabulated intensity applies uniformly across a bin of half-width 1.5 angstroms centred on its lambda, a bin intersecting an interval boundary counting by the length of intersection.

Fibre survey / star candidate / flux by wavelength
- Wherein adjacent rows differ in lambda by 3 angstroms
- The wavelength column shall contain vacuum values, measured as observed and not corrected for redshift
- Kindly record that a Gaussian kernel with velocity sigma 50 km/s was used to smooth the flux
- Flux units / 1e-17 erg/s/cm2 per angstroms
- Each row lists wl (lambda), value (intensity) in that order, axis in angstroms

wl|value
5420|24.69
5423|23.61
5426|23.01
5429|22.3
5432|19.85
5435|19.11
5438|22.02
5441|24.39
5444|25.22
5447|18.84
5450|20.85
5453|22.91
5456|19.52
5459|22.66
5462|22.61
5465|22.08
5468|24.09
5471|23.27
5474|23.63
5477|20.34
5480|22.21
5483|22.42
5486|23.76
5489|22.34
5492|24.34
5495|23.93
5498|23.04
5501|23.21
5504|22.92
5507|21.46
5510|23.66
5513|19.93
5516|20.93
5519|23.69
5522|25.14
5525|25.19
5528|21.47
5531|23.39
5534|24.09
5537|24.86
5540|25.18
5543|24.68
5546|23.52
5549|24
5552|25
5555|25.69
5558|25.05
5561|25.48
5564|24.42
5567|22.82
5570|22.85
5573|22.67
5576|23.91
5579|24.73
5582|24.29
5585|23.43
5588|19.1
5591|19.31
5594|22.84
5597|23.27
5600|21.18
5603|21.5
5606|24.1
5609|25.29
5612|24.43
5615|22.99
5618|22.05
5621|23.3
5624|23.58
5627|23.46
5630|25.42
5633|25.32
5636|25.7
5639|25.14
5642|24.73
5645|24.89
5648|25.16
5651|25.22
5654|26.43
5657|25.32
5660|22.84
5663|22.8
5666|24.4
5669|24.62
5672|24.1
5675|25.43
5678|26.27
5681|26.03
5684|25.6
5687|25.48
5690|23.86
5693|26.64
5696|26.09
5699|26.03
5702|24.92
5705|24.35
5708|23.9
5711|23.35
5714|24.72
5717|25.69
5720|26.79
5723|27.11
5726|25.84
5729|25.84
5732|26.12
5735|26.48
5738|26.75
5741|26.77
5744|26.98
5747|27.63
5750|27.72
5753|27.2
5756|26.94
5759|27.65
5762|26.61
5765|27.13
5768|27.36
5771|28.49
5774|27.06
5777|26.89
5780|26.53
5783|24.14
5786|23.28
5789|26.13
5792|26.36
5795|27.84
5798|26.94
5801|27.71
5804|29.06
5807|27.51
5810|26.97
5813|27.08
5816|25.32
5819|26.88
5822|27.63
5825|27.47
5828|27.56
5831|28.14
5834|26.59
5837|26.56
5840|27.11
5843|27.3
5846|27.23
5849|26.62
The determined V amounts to 1.57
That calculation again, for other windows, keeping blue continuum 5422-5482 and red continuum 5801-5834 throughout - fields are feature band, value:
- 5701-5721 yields 0.8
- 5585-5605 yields 2.3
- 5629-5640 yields -0.3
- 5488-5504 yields -0.4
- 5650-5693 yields 0.5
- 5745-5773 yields -0.9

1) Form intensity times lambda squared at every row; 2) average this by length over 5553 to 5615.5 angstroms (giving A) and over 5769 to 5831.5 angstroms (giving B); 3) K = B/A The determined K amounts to 1.2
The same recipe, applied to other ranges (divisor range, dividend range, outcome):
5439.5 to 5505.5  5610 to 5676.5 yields 1.15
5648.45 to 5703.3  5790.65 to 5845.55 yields 1.14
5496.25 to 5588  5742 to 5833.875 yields 1.25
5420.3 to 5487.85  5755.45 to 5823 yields 1.36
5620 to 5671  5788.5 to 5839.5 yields 1.17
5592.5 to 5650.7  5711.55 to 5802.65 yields 1.16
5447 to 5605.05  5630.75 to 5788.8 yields 1.19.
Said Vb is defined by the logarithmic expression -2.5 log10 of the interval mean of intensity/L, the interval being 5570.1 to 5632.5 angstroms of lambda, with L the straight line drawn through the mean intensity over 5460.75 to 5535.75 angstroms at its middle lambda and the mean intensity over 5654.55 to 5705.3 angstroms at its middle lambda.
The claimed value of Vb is 0.048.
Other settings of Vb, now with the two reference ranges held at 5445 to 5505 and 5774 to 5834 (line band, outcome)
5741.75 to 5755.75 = -0.05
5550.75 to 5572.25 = -0.04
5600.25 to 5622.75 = 0.05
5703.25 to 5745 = 0.00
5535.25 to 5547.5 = -0.05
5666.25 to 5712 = 0.01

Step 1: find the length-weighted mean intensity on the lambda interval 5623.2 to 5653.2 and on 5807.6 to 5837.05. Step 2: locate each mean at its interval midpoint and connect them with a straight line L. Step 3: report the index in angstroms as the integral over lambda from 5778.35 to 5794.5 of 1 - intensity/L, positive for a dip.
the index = 0.7 angstroms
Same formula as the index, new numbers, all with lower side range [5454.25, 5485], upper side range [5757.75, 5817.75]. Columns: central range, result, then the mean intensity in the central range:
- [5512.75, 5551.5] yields -0.8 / 23.7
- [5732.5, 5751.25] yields -0.6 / 27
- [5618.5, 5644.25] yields 0.1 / 24.5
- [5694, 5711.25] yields 0.4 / 24.9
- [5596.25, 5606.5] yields 0.8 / 22.3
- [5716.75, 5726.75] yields -0.2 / 26.5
